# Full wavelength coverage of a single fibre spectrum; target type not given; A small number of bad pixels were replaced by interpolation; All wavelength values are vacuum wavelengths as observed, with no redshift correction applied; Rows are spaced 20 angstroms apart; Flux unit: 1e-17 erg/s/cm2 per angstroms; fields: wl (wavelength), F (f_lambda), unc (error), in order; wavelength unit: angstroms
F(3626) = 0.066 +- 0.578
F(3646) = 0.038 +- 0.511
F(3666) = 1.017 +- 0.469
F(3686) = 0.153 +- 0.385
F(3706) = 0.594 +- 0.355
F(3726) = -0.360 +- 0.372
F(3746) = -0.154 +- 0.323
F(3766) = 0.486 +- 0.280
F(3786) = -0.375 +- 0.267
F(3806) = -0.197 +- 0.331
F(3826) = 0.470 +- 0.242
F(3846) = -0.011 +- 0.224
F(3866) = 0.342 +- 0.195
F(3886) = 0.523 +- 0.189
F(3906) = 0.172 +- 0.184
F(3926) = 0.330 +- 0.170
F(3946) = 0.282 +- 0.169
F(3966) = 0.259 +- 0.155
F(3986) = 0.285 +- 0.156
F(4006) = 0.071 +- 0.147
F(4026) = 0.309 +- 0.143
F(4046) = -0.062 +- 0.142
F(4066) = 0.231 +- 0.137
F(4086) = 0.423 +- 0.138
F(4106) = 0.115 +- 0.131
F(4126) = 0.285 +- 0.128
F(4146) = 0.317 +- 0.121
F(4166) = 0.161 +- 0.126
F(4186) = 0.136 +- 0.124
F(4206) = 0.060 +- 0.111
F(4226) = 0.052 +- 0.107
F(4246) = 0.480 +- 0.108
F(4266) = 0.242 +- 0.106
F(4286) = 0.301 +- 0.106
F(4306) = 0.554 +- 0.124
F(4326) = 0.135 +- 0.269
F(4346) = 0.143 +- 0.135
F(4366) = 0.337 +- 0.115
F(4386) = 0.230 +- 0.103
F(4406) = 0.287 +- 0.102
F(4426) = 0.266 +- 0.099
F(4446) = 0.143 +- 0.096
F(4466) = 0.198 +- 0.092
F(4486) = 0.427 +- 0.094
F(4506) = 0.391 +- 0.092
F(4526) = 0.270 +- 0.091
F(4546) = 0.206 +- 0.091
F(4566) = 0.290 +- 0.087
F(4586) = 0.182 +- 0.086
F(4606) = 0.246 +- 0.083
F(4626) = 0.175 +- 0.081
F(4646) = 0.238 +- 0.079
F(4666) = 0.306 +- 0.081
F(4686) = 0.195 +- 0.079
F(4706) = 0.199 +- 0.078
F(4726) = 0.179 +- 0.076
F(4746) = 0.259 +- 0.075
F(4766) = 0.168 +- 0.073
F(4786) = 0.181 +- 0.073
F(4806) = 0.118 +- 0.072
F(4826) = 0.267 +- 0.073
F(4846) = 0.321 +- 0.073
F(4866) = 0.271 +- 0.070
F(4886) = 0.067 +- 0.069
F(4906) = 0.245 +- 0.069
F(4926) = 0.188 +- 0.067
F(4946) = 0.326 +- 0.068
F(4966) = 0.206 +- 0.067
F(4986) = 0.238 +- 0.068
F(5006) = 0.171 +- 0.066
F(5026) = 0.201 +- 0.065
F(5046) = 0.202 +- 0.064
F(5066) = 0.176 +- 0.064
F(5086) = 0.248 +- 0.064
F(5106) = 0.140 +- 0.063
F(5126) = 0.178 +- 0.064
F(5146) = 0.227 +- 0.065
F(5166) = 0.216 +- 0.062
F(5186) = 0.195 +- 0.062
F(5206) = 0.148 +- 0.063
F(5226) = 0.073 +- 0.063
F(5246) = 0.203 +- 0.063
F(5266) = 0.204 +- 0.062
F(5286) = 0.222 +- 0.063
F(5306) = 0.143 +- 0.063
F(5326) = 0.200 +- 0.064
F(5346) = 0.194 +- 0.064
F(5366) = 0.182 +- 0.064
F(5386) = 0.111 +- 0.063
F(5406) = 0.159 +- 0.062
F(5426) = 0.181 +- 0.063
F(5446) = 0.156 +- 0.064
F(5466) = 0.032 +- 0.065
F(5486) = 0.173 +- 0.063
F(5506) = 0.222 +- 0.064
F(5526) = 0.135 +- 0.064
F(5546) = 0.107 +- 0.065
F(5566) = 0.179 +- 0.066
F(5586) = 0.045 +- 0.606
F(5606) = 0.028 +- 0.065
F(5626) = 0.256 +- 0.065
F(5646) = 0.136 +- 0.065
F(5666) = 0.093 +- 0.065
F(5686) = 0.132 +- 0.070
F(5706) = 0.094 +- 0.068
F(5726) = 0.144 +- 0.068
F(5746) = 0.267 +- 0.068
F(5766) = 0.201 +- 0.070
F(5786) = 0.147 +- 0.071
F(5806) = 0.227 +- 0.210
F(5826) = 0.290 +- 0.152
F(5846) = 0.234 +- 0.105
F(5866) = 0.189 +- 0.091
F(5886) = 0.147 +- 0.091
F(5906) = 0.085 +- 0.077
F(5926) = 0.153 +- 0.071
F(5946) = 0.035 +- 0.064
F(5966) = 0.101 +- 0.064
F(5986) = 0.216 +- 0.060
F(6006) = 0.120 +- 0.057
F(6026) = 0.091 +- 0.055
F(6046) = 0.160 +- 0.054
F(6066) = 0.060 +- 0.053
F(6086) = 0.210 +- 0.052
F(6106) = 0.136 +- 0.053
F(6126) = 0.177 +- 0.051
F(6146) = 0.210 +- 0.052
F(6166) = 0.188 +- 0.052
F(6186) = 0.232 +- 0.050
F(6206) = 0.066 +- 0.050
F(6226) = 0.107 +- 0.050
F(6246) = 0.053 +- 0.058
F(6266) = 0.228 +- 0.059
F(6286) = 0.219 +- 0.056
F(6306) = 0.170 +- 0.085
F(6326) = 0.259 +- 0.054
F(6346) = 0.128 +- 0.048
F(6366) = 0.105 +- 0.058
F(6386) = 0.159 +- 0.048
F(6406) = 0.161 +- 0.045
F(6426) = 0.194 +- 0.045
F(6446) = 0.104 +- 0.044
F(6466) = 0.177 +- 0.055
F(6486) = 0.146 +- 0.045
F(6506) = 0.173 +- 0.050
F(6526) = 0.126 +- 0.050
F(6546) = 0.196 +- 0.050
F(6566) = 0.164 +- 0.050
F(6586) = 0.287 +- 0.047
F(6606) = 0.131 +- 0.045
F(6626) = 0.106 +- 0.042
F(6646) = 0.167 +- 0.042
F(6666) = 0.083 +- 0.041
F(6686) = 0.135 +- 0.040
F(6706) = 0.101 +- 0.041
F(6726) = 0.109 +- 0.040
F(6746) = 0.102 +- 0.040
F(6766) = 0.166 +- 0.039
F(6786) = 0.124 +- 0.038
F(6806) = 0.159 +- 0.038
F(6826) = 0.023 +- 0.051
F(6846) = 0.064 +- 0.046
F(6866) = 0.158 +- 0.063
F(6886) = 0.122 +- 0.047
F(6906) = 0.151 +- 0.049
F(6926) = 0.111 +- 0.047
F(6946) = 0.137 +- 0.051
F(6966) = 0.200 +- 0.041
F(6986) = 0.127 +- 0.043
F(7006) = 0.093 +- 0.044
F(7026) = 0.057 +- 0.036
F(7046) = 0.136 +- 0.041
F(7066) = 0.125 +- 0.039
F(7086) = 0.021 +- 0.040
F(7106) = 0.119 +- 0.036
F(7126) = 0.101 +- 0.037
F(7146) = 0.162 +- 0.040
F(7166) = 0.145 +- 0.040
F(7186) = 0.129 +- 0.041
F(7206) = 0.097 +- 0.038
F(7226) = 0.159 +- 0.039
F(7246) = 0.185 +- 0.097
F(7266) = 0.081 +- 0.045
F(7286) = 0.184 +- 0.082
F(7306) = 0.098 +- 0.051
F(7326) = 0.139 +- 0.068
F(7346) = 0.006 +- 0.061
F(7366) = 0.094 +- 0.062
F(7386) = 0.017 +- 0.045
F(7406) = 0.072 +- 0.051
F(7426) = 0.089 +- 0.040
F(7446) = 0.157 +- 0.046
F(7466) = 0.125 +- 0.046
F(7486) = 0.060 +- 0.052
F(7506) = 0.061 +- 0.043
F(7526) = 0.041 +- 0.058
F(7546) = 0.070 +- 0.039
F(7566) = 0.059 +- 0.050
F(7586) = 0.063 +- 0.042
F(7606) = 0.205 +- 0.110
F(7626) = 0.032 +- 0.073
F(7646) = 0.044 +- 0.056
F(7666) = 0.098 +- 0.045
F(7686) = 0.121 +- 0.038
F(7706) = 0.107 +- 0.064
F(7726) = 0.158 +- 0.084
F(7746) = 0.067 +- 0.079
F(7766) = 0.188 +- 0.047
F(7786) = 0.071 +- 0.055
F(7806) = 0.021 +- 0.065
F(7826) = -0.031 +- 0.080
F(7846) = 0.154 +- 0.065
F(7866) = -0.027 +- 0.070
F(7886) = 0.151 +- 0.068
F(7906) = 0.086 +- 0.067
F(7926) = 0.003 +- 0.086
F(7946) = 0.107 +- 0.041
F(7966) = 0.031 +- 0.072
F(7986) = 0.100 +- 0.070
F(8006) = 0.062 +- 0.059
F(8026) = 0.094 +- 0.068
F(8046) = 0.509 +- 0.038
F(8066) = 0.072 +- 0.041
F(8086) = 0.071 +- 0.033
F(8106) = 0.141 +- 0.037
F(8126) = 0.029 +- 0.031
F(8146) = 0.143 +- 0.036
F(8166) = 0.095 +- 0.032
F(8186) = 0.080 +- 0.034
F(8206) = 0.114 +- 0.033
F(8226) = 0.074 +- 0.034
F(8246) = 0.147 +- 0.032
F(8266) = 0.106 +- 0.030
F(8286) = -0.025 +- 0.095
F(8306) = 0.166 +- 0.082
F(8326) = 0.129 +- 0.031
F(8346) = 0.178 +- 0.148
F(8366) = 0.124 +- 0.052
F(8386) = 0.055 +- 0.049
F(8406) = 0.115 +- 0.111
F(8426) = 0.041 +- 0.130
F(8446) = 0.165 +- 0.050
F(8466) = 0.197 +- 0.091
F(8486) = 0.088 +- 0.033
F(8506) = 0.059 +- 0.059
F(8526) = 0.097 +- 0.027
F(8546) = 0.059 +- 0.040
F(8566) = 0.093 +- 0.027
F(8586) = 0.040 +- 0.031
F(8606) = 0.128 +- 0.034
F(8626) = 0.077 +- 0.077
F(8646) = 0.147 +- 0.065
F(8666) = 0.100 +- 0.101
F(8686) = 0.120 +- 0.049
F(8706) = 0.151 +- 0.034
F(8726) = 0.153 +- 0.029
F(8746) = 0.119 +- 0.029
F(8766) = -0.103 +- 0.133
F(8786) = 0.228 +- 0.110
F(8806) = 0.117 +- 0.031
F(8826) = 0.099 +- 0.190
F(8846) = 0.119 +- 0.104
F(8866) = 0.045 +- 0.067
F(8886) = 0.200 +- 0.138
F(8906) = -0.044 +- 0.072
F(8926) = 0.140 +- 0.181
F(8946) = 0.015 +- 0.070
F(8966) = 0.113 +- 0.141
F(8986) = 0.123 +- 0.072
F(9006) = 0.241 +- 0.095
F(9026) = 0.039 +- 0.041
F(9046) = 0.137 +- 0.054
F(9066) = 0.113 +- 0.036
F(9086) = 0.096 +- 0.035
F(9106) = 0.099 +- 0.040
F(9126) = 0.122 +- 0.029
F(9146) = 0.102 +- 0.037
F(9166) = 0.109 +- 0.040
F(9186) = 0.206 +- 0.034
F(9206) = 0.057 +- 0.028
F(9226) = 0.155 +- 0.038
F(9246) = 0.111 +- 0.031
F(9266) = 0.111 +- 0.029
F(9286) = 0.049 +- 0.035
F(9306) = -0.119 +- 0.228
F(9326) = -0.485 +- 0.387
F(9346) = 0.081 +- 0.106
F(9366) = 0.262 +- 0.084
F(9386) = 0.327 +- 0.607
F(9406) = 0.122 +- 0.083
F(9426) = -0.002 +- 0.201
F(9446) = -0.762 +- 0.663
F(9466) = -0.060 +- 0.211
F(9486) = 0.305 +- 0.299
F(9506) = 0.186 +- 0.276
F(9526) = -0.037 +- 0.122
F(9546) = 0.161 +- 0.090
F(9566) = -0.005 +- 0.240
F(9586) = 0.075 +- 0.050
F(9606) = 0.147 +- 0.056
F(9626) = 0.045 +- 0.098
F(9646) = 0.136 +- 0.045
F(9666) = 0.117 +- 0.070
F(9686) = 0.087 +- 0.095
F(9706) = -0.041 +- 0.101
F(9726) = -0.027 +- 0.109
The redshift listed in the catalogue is 1.159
